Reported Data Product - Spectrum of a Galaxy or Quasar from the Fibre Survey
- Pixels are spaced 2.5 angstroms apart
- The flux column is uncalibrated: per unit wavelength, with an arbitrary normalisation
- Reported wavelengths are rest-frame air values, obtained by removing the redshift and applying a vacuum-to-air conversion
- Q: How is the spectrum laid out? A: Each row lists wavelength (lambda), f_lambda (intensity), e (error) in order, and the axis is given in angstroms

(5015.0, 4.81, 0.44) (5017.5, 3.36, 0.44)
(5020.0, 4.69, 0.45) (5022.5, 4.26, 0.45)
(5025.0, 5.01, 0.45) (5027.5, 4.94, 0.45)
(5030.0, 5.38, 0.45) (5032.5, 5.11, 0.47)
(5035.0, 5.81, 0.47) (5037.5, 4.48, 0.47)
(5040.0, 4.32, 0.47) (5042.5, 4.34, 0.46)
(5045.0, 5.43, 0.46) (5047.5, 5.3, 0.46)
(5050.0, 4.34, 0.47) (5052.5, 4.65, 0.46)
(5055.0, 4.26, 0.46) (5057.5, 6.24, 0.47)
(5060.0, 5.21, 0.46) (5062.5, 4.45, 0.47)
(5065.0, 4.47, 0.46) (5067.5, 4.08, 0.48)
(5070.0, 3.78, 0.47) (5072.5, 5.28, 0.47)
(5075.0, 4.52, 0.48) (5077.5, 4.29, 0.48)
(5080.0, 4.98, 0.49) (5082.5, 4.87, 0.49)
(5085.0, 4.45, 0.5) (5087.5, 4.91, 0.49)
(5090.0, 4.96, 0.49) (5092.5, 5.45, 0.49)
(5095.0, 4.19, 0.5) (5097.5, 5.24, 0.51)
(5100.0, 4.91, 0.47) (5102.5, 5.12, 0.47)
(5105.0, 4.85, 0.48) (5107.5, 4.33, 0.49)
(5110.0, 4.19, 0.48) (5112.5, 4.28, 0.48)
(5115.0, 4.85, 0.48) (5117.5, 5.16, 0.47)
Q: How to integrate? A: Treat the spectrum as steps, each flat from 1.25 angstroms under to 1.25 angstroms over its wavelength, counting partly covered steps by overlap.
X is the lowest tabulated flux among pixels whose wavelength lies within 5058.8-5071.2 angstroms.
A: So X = 3.78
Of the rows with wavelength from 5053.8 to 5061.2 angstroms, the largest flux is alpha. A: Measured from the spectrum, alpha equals 6.24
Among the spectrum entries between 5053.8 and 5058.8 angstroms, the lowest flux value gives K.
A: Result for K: 4.26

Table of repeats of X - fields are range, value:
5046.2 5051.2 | 4.34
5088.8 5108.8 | 4.19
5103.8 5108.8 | 4.33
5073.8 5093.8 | 4.29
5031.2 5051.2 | 4.32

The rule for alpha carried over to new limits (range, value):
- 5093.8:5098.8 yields 5.24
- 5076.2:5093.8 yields 5.45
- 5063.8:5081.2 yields 5.28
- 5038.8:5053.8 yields 5.43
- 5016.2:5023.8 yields 4.69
